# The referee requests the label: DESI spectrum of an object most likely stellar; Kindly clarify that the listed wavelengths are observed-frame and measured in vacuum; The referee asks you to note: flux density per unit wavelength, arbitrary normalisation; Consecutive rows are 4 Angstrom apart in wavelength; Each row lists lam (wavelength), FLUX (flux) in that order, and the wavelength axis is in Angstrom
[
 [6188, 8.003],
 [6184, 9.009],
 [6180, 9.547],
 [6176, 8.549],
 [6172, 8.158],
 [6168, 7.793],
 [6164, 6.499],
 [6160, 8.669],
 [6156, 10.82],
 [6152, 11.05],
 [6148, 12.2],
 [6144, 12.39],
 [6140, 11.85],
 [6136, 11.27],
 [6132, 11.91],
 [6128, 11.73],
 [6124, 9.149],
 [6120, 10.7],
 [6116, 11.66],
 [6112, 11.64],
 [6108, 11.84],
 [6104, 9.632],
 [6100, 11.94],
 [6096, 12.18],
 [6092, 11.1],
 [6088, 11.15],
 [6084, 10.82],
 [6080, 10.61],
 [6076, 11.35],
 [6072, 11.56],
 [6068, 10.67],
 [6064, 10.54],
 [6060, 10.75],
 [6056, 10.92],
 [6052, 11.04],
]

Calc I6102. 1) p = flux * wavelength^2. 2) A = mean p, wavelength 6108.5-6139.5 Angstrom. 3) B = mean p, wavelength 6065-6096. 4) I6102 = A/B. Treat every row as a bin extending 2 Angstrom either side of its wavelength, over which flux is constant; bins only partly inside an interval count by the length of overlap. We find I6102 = 1.0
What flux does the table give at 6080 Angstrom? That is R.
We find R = 10.61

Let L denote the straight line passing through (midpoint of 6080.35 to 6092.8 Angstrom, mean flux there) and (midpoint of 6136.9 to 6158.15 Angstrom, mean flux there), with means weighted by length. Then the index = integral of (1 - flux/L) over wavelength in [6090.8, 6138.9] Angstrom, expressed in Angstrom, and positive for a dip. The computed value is 0.1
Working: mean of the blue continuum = 11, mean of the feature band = 11.2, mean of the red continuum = 11.6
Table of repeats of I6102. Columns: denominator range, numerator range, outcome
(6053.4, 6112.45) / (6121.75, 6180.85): 0.93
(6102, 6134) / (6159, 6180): 0.74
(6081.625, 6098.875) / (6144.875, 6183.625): 0.84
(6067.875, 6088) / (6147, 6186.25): 0.85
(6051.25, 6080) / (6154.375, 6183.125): 0.81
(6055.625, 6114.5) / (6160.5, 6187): 0.77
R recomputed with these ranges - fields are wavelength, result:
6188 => 8.003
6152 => 11.05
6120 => 10.7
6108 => 11.84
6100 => 11.94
